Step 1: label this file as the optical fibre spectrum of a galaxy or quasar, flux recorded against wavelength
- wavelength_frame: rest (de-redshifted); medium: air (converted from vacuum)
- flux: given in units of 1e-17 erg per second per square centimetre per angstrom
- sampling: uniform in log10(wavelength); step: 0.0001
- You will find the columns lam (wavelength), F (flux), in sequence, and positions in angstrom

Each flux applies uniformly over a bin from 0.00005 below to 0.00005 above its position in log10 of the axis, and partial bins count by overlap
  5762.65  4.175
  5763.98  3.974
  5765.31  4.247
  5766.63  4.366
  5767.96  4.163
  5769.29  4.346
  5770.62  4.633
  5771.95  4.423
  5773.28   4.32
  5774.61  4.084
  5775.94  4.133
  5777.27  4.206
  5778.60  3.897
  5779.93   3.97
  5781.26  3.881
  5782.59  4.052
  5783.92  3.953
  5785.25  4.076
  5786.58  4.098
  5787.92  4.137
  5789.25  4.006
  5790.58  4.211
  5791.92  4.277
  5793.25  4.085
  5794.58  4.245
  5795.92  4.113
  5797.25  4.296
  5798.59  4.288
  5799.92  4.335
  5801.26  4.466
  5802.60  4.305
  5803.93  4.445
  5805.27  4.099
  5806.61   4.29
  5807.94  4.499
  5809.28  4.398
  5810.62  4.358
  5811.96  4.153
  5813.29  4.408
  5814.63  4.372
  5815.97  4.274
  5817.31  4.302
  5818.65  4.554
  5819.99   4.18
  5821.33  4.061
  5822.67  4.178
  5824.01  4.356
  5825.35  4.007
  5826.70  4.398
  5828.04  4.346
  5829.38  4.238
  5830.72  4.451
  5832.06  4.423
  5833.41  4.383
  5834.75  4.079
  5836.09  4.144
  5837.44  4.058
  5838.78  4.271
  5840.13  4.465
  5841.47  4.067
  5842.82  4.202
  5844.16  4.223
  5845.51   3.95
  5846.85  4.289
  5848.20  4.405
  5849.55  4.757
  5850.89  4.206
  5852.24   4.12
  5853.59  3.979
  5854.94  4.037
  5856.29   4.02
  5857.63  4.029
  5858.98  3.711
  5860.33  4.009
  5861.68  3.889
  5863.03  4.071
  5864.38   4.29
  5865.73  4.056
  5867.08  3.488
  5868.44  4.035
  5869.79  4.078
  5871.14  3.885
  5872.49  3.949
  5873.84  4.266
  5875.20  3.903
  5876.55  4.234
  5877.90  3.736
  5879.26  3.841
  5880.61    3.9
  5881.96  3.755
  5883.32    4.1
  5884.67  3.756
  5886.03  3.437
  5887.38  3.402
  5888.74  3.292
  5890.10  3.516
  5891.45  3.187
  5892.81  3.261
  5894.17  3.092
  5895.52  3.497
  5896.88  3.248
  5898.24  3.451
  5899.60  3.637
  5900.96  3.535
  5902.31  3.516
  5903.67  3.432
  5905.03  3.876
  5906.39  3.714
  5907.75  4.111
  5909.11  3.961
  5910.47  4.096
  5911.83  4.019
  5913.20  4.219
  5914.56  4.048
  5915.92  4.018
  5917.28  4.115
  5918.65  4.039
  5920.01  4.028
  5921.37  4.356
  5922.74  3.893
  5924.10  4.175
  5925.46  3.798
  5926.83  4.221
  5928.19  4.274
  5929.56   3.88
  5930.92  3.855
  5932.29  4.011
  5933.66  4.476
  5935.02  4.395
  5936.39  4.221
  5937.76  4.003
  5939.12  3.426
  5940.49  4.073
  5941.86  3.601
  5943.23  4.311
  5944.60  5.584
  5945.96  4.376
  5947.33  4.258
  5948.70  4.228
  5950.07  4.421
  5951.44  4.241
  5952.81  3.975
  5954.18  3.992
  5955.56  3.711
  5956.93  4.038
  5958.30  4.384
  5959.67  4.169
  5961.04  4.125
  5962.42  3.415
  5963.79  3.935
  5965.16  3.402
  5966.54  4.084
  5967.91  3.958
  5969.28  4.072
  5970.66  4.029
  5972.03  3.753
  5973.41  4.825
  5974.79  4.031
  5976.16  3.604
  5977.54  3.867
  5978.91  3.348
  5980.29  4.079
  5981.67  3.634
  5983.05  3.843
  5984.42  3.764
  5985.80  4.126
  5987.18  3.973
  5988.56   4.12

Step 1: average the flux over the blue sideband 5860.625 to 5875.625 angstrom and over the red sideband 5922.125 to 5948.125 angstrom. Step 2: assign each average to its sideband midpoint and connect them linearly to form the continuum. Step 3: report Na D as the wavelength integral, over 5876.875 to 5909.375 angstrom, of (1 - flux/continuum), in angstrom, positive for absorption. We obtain 3.65 angstrom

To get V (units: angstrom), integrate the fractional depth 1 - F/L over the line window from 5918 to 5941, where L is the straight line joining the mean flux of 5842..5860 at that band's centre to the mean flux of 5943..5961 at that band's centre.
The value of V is 1.0 angstrom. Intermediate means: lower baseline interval 4.15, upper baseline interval 4.28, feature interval 4.07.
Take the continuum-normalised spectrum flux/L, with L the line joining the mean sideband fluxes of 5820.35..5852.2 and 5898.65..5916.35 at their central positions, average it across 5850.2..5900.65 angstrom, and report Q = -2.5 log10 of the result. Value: 0.07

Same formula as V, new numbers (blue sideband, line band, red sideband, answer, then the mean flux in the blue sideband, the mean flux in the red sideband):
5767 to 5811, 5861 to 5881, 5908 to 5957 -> 0.9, 4.21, 4.12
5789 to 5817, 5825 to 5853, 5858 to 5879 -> -1.0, 4.29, 3.97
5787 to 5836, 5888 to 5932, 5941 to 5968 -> 3.9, 4.28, 4.11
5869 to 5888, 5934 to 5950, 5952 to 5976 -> -1.1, 3.88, 3.99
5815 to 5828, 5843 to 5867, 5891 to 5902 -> -1.5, 4.26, 3.37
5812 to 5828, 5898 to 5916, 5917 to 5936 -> 1.3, 4.28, 4.11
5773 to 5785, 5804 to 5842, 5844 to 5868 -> -2.0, 4.05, 4.08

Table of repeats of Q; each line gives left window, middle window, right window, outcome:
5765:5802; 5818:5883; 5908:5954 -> 0.01 mag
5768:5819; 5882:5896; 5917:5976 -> 0.19 mag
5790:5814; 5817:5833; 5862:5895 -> -0.04 mag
